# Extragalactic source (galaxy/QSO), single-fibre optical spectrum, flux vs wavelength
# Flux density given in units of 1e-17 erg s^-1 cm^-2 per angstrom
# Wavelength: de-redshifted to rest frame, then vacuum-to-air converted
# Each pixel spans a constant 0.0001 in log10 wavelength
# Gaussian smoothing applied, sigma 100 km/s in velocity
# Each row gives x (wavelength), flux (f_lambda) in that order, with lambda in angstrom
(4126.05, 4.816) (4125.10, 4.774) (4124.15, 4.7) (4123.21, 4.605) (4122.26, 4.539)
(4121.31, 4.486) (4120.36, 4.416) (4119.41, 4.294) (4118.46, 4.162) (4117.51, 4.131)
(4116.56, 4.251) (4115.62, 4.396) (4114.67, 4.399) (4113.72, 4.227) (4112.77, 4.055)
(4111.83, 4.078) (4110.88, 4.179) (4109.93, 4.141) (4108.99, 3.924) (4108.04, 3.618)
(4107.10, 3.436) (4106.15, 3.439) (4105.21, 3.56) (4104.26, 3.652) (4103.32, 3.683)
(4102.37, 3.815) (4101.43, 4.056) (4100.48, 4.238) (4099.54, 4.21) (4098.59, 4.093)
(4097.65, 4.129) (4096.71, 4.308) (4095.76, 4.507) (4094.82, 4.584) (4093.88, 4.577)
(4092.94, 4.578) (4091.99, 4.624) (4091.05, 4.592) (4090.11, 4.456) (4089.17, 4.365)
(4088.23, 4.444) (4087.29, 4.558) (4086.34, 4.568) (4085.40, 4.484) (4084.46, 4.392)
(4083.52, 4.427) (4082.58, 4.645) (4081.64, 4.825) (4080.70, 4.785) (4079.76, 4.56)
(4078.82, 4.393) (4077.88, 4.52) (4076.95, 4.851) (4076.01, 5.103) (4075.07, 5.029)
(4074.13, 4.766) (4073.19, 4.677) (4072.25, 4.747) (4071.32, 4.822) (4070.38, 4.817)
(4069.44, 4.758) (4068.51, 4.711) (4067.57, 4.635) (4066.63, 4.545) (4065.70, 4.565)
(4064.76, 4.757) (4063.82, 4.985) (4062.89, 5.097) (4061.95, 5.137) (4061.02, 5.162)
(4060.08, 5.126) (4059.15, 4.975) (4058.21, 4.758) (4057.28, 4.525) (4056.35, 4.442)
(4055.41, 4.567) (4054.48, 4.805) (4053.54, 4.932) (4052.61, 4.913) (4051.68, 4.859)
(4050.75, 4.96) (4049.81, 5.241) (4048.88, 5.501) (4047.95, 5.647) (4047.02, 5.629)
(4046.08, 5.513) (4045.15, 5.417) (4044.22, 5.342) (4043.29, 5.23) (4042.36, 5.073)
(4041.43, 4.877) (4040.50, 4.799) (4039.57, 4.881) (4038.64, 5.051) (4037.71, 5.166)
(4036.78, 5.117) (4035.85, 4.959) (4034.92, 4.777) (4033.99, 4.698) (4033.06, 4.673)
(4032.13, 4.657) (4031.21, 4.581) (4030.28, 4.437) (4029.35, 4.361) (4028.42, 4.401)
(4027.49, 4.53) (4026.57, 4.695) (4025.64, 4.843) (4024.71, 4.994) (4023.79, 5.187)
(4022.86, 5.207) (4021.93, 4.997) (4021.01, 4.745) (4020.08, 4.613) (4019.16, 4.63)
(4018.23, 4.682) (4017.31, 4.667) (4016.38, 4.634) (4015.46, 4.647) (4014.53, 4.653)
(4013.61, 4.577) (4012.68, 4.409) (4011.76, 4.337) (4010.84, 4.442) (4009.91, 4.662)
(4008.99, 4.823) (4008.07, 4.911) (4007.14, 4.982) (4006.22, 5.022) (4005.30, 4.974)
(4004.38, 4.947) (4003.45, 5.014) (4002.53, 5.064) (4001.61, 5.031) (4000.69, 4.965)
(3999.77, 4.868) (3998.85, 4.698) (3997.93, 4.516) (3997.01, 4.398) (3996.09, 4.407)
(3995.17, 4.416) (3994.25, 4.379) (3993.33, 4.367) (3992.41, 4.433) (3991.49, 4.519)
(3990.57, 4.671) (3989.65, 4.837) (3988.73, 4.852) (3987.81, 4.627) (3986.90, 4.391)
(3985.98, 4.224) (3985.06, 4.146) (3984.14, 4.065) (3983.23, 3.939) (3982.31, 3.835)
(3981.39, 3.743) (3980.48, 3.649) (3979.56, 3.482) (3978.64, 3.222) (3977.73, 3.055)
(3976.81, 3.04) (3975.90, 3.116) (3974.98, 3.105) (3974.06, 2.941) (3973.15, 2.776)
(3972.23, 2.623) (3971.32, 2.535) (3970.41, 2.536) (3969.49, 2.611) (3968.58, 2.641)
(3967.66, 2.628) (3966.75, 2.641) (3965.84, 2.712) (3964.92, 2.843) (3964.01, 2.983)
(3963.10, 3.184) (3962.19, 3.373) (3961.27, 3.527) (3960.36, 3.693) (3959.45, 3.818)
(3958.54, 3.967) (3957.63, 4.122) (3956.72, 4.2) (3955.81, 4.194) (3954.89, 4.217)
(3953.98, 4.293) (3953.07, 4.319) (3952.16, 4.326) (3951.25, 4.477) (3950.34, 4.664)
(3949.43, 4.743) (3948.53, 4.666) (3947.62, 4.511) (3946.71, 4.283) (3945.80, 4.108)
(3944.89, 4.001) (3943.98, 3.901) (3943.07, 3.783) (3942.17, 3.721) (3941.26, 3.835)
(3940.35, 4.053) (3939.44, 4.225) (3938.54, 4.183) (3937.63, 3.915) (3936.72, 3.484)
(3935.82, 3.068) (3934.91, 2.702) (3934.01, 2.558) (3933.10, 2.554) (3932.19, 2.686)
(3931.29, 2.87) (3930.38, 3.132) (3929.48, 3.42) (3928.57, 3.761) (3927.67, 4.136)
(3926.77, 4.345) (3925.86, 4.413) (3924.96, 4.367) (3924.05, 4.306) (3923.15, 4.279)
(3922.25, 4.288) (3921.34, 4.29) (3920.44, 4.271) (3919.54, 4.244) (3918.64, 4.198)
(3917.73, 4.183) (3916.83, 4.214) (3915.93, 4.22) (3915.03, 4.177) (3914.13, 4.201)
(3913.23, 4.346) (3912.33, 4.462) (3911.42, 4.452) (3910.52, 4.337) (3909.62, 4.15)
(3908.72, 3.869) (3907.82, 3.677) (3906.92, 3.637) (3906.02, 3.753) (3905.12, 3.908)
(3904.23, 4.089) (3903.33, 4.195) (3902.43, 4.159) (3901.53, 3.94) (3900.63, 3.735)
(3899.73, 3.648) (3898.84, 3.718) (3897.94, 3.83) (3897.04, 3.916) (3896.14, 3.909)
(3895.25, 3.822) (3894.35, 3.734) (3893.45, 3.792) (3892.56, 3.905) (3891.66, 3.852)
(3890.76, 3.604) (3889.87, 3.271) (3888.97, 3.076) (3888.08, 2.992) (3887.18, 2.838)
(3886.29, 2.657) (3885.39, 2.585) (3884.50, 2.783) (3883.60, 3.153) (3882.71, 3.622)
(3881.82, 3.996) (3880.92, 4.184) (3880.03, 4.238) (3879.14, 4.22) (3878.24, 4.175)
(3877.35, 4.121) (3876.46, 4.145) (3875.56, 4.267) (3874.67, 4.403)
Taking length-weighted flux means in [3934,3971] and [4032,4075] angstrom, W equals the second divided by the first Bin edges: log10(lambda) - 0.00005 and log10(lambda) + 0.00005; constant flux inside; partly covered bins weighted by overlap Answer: 1.33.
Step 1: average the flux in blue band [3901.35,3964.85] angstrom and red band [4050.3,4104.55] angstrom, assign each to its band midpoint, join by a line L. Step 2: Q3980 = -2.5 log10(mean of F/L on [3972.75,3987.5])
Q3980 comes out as 0.17 mag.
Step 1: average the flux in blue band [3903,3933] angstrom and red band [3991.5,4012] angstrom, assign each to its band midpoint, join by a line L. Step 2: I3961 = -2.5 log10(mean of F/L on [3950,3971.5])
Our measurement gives 0.23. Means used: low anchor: 4.01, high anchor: 4.71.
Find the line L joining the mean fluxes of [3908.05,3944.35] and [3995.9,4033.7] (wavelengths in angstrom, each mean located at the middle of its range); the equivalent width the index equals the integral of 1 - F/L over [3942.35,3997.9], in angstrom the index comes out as 6.5 angstrom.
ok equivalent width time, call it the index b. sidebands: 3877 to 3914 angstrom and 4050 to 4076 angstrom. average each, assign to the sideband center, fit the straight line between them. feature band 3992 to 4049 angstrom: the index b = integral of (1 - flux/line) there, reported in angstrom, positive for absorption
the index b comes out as -3.3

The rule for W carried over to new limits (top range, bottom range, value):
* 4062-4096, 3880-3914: 1.25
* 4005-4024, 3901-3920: 1.15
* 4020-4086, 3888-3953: 1.24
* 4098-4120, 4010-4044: 0.84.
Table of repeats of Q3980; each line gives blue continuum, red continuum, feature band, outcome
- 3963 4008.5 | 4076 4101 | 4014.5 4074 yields -0.150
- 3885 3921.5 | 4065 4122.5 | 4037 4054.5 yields -0.212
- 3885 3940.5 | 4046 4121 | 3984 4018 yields -0.116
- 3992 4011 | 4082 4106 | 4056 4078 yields -0.094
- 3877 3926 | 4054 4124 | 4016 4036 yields -0.110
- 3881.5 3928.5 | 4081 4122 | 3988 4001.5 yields -0.142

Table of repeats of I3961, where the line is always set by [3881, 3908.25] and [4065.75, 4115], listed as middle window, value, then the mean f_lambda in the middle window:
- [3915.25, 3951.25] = -0.047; 3.92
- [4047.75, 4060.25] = -0.165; 4.93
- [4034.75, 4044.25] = -0.200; 5.02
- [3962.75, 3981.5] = 0.310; 2.94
